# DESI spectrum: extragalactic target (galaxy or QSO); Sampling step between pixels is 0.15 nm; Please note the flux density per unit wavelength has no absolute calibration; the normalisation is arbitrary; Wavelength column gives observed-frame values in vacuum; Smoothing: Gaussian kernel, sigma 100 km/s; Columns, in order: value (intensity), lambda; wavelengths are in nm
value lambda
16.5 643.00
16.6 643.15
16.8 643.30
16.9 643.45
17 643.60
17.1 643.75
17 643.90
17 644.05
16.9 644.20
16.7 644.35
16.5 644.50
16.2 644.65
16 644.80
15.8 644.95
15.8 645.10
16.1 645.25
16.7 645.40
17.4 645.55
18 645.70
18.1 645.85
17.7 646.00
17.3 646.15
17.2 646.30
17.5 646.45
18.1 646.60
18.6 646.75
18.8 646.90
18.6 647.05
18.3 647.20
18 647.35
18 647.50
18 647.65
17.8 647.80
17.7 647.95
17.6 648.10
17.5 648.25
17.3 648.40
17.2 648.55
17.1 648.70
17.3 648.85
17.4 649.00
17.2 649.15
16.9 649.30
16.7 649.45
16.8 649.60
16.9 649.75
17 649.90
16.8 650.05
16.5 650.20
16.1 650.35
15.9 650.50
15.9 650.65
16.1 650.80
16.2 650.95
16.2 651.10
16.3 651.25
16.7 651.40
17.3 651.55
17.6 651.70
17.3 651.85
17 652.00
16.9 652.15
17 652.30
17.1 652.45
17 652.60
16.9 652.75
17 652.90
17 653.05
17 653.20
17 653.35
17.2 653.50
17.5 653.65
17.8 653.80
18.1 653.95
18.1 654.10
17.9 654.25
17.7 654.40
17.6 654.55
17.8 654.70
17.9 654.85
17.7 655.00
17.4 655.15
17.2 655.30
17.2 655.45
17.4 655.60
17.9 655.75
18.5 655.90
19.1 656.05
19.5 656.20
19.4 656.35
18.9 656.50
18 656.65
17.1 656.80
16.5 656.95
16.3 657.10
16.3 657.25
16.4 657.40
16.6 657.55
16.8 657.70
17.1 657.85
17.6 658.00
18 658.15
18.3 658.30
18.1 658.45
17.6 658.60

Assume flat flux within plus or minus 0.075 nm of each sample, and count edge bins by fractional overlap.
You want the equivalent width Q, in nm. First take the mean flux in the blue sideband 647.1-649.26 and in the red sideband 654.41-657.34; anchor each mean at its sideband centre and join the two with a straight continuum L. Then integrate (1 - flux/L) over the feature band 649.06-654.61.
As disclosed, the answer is 0.22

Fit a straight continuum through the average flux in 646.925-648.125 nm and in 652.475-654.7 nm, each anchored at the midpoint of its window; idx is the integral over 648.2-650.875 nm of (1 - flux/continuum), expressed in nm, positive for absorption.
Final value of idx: 0.156 nm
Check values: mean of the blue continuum 18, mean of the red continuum 17.4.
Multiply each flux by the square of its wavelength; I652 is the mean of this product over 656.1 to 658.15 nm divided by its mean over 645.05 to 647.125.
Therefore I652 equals 1.03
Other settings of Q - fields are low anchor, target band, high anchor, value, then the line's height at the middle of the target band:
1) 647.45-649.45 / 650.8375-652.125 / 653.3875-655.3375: 0.055 nm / 17.6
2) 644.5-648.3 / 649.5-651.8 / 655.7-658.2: 0.127 nm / 17.5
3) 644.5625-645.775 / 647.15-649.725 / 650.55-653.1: -0.124 nm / 16.6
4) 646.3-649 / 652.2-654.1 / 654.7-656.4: 0.079 nm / 18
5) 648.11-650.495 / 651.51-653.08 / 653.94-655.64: 0.022 nm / 17.3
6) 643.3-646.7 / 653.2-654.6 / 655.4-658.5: -0.011 nm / 17.5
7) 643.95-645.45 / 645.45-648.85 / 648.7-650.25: -0.227 nm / 16.7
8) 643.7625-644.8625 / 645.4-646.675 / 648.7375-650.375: -0.067 nm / 16.7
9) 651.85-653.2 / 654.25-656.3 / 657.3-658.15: -0.114 nm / 17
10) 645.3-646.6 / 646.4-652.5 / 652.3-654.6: 0.085 nm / 17.4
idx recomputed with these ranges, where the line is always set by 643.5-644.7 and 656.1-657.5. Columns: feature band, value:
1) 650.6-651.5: 0.05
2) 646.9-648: -0.07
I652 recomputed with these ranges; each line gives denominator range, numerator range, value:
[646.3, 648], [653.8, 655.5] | 1.00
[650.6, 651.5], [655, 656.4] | 1.13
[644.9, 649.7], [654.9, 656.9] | 1.06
